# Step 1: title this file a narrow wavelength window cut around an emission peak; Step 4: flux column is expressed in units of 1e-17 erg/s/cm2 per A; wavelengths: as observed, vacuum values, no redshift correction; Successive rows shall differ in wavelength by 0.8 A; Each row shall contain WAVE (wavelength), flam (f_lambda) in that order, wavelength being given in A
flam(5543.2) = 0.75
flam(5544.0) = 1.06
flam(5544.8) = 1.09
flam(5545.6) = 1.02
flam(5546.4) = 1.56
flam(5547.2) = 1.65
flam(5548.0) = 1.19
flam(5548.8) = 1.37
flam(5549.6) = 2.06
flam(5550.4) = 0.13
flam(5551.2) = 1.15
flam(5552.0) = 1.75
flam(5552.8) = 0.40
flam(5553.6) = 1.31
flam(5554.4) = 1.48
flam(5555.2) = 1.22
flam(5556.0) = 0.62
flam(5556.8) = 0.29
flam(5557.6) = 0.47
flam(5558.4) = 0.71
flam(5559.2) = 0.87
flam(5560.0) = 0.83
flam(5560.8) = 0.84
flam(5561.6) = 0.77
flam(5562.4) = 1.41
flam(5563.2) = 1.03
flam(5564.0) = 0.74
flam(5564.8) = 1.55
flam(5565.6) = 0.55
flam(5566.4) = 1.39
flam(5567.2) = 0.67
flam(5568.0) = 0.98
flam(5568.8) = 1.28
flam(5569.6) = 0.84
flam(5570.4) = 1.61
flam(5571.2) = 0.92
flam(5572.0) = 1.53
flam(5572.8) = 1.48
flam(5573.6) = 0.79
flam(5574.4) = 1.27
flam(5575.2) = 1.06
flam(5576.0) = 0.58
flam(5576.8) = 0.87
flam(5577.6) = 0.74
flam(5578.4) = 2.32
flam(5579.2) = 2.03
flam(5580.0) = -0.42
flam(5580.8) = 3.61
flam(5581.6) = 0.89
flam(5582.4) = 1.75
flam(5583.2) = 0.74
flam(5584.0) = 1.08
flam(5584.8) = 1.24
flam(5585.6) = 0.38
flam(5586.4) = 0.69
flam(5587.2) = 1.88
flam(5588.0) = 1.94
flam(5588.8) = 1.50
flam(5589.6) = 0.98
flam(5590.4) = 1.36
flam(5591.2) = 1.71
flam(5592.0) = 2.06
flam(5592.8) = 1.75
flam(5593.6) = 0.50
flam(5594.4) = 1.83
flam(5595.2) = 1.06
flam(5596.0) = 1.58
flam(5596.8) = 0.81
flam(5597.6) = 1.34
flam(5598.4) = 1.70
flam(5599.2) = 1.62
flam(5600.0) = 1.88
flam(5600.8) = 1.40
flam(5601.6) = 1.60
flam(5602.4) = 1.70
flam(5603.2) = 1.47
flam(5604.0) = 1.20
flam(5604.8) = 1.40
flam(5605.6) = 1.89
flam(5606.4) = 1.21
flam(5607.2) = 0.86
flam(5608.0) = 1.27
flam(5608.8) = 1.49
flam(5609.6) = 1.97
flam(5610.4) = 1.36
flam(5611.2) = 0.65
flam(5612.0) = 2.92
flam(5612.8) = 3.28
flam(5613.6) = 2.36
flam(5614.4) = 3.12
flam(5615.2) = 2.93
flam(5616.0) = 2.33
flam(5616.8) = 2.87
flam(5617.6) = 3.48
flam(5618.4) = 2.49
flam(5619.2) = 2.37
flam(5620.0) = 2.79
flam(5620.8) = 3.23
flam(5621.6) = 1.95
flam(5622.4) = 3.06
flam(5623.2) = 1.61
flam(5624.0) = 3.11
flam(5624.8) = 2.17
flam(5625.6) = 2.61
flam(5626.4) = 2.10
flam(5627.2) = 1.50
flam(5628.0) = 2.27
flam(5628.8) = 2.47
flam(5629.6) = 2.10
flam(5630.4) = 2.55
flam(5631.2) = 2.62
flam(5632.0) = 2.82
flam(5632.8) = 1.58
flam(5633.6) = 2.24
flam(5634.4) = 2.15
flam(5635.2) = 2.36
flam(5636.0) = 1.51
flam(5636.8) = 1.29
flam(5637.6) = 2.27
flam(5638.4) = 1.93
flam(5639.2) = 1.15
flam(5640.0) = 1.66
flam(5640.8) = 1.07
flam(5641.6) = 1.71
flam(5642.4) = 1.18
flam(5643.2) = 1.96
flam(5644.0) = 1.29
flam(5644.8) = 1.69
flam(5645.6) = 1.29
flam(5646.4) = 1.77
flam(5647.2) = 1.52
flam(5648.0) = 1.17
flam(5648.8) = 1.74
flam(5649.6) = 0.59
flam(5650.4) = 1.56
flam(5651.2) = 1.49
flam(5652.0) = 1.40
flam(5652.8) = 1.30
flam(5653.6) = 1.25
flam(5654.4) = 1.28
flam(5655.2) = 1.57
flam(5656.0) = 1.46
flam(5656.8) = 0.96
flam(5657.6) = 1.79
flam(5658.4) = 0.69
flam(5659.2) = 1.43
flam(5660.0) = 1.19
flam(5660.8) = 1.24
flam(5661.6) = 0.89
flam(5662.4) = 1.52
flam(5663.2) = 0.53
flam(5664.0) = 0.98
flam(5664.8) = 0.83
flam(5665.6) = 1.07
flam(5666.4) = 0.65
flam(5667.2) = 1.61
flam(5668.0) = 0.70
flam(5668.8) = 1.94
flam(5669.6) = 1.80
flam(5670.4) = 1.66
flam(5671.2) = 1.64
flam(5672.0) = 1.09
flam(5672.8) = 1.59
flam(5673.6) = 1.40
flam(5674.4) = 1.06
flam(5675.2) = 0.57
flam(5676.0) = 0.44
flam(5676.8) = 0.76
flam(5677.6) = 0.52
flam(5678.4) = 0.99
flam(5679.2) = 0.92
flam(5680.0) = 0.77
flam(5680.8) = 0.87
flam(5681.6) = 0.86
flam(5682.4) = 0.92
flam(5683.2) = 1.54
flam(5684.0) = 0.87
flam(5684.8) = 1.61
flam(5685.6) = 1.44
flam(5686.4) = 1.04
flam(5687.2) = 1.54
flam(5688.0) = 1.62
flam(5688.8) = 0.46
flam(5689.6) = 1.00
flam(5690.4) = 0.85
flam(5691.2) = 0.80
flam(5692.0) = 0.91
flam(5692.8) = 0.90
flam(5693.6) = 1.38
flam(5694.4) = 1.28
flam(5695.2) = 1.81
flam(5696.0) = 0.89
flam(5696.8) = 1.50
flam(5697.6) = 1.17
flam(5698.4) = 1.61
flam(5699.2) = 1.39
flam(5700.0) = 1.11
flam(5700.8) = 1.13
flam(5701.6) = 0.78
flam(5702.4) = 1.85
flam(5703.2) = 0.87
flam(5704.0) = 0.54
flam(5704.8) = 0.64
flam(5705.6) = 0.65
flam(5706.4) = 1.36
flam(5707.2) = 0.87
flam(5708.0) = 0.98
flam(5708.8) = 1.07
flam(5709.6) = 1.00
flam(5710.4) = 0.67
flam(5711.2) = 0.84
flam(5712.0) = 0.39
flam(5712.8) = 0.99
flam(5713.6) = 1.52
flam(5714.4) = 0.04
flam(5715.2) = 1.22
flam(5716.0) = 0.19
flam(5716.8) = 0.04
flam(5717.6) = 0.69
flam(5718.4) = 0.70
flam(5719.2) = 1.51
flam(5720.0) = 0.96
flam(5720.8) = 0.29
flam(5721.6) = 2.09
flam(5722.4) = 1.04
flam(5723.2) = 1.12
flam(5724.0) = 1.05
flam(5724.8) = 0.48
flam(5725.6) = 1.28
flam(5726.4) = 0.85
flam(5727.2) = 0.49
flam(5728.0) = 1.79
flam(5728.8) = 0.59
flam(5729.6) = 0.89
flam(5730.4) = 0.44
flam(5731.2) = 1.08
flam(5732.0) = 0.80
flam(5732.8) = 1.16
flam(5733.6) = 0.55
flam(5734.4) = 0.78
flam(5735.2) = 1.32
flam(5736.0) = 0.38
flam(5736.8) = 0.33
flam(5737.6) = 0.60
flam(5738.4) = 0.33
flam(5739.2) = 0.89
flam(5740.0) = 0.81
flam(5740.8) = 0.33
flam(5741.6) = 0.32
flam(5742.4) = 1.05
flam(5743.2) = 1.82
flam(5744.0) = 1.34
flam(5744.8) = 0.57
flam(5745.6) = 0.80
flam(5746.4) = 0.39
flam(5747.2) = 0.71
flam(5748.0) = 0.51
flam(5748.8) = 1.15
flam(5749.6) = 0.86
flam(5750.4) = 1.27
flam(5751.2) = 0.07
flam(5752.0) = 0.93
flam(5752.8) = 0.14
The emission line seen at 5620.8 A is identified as Mg II 2798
